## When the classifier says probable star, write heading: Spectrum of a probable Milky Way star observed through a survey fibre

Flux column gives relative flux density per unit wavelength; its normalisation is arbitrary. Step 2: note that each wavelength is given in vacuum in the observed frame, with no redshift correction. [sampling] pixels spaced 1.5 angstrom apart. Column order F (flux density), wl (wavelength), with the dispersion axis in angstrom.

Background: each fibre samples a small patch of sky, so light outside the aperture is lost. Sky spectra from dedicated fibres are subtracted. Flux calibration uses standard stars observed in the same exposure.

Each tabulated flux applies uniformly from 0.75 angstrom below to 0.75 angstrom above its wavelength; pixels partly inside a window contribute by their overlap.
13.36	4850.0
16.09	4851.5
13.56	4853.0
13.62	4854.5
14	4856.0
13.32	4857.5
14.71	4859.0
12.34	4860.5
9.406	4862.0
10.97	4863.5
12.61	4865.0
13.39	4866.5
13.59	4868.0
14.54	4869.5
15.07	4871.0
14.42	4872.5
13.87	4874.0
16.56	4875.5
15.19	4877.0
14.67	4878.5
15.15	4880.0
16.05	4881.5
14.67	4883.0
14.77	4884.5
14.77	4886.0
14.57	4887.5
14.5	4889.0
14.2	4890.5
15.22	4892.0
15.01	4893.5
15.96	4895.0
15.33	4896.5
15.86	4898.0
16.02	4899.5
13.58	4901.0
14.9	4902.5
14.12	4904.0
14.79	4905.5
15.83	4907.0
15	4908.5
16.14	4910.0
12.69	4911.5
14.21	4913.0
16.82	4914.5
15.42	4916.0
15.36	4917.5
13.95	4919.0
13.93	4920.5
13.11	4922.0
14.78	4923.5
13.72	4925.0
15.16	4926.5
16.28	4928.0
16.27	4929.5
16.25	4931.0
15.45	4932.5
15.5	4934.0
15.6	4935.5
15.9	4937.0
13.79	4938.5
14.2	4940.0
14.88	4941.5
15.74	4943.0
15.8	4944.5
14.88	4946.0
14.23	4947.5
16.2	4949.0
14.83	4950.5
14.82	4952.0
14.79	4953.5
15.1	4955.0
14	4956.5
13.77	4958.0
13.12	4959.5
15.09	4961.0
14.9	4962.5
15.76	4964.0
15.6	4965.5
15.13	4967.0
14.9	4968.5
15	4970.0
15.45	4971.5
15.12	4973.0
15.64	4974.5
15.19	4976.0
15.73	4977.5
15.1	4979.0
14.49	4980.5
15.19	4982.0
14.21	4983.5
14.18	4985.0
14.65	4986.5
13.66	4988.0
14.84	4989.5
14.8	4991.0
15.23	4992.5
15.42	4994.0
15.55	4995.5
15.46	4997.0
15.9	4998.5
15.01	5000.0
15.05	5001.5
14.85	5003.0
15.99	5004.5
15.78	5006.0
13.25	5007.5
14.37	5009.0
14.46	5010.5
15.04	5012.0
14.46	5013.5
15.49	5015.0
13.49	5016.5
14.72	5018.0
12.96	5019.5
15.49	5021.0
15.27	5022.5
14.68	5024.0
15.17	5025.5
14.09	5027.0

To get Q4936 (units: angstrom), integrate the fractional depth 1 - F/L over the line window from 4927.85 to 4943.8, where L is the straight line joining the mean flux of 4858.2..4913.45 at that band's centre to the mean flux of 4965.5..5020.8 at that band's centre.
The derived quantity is -0.82 angstrom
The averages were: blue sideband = 14.5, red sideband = 14.9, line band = 15.4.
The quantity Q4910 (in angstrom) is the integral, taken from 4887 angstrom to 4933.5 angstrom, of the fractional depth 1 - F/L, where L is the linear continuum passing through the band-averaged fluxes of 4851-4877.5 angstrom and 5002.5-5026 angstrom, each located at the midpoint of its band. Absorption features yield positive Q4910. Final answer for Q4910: -3.2 angstrom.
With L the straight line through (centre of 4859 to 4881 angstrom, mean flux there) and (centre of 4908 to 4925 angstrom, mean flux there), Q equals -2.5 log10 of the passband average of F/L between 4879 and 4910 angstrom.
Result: -0.06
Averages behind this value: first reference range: 13.8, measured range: 15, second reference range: 14.6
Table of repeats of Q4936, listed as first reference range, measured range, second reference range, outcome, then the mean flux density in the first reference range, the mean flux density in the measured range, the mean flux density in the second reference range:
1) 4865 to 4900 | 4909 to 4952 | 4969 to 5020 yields -0.5 angstrom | 14.9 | 15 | 14.9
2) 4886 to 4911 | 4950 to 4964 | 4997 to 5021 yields 0.3 angstrom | 15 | 14.6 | 14.8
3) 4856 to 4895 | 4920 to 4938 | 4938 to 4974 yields -0.6 angstrom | 14.2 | 15.2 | 14.9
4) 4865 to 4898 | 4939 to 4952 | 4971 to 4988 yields -0.1 angstrom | 14.8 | 15.1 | 14.9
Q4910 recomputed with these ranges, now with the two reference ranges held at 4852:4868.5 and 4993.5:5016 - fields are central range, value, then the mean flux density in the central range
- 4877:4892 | -1.8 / 14.9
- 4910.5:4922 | -0.7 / 14.6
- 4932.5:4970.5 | -1.9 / 15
